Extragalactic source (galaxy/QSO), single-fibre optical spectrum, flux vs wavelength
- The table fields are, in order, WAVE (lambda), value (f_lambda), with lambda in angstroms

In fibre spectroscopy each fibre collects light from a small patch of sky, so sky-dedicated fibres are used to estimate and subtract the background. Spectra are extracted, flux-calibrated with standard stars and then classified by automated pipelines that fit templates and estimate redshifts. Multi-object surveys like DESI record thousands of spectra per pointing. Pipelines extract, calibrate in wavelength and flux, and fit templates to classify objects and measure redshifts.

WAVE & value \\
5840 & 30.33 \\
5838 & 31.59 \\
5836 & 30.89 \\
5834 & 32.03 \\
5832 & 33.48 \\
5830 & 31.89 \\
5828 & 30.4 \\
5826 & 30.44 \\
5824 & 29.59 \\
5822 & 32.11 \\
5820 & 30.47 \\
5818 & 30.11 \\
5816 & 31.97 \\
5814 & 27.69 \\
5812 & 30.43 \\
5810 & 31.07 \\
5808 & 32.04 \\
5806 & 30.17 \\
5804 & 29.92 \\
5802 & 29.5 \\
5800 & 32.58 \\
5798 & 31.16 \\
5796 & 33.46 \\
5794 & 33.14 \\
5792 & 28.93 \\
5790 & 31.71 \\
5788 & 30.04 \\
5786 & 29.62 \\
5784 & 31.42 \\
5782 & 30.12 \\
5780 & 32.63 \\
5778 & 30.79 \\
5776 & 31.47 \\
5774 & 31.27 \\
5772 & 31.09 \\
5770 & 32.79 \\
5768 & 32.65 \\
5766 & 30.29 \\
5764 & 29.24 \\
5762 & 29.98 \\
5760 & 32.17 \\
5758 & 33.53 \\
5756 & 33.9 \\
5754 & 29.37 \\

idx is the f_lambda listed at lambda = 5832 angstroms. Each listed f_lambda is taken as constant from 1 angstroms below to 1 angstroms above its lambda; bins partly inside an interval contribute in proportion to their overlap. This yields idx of 33.48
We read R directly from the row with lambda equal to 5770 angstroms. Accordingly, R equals 32.79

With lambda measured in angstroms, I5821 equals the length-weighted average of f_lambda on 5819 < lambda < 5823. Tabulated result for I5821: 31.3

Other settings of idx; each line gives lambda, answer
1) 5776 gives 31.47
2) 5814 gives 27.69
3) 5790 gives 31.71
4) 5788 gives 30.04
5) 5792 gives 28.93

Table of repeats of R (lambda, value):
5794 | 33.14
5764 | 29.24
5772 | 31.09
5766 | 30.29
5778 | 30.79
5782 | 30.12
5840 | 30.33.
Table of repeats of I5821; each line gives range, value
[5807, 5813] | 31.2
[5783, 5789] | 30.4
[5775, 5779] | 31.1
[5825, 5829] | 30.4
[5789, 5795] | 31.3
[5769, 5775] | 31.7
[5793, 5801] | 32.6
